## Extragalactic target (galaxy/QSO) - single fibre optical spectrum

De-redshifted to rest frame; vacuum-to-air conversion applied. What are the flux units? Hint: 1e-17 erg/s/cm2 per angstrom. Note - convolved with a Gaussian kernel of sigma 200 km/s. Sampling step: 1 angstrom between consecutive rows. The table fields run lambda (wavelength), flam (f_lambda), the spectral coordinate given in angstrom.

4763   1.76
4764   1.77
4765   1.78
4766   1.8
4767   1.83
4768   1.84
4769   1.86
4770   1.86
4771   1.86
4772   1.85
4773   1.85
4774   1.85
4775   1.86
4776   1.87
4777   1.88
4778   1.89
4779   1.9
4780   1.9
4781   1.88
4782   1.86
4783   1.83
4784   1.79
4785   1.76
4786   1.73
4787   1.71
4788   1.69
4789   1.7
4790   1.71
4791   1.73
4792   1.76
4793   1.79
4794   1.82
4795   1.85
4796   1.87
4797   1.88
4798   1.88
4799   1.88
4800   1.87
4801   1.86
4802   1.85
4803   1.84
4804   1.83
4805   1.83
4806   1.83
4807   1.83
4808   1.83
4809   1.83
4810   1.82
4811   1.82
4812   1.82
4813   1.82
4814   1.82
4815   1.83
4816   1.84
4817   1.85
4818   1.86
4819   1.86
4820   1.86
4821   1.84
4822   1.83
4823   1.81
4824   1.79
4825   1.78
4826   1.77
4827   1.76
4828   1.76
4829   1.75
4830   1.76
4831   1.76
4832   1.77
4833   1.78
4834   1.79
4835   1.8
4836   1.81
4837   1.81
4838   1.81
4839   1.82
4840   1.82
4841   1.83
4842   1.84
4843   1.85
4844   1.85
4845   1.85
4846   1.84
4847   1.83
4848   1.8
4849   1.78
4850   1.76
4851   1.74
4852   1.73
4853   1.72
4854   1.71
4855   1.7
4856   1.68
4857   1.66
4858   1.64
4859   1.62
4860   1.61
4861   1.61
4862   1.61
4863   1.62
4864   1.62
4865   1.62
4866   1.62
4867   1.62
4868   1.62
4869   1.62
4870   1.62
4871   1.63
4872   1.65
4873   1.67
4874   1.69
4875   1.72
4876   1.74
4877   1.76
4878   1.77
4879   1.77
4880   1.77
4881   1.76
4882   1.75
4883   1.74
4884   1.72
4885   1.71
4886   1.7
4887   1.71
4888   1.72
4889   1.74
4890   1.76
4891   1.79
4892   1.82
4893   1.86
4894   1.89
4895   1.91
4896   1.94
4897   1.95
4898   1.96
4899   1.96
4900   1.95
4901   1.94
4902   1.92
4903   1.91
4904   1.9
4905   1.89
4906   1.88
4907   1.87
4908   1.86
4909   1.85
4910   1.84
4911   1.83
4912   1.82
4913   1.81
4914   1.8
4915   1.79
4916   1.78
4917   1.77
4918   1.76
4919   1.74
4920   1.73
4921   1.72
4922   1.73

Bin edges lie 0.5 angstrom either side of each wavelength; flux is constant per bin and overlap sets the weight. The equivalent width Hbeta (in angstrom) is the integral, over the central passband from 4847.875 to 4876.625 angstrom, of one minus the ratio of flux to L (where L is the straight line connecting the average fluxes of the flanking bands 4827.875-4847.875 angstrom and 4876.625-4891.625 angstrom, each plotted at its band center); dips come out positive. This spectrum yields 1.7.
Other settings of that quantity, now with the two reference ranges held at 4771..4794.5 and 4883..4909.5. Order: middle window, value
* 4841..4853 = 0.2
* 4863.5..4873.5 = 1.1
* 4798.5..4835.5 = 0.1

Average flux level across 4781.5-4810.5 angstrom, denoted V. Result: 1.81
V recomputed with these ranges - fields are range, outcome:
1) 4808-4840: 1.81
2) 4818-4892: 1.74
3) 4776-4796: 1.8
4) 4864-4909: 1.78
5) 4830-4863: 1.76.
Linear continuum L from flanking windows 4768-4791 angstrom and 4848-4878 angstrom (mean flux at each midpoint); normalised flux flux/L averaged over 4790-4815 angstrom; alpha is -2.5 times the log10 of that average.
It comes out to -0.03 mag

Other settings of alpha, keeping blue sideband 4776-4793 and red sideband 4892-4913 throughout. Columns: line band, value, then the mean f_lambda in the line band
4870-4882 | 0.093 mag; 1.72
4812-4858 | 0.027 mag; 1.79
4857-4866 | 0.149 mag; 1.62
